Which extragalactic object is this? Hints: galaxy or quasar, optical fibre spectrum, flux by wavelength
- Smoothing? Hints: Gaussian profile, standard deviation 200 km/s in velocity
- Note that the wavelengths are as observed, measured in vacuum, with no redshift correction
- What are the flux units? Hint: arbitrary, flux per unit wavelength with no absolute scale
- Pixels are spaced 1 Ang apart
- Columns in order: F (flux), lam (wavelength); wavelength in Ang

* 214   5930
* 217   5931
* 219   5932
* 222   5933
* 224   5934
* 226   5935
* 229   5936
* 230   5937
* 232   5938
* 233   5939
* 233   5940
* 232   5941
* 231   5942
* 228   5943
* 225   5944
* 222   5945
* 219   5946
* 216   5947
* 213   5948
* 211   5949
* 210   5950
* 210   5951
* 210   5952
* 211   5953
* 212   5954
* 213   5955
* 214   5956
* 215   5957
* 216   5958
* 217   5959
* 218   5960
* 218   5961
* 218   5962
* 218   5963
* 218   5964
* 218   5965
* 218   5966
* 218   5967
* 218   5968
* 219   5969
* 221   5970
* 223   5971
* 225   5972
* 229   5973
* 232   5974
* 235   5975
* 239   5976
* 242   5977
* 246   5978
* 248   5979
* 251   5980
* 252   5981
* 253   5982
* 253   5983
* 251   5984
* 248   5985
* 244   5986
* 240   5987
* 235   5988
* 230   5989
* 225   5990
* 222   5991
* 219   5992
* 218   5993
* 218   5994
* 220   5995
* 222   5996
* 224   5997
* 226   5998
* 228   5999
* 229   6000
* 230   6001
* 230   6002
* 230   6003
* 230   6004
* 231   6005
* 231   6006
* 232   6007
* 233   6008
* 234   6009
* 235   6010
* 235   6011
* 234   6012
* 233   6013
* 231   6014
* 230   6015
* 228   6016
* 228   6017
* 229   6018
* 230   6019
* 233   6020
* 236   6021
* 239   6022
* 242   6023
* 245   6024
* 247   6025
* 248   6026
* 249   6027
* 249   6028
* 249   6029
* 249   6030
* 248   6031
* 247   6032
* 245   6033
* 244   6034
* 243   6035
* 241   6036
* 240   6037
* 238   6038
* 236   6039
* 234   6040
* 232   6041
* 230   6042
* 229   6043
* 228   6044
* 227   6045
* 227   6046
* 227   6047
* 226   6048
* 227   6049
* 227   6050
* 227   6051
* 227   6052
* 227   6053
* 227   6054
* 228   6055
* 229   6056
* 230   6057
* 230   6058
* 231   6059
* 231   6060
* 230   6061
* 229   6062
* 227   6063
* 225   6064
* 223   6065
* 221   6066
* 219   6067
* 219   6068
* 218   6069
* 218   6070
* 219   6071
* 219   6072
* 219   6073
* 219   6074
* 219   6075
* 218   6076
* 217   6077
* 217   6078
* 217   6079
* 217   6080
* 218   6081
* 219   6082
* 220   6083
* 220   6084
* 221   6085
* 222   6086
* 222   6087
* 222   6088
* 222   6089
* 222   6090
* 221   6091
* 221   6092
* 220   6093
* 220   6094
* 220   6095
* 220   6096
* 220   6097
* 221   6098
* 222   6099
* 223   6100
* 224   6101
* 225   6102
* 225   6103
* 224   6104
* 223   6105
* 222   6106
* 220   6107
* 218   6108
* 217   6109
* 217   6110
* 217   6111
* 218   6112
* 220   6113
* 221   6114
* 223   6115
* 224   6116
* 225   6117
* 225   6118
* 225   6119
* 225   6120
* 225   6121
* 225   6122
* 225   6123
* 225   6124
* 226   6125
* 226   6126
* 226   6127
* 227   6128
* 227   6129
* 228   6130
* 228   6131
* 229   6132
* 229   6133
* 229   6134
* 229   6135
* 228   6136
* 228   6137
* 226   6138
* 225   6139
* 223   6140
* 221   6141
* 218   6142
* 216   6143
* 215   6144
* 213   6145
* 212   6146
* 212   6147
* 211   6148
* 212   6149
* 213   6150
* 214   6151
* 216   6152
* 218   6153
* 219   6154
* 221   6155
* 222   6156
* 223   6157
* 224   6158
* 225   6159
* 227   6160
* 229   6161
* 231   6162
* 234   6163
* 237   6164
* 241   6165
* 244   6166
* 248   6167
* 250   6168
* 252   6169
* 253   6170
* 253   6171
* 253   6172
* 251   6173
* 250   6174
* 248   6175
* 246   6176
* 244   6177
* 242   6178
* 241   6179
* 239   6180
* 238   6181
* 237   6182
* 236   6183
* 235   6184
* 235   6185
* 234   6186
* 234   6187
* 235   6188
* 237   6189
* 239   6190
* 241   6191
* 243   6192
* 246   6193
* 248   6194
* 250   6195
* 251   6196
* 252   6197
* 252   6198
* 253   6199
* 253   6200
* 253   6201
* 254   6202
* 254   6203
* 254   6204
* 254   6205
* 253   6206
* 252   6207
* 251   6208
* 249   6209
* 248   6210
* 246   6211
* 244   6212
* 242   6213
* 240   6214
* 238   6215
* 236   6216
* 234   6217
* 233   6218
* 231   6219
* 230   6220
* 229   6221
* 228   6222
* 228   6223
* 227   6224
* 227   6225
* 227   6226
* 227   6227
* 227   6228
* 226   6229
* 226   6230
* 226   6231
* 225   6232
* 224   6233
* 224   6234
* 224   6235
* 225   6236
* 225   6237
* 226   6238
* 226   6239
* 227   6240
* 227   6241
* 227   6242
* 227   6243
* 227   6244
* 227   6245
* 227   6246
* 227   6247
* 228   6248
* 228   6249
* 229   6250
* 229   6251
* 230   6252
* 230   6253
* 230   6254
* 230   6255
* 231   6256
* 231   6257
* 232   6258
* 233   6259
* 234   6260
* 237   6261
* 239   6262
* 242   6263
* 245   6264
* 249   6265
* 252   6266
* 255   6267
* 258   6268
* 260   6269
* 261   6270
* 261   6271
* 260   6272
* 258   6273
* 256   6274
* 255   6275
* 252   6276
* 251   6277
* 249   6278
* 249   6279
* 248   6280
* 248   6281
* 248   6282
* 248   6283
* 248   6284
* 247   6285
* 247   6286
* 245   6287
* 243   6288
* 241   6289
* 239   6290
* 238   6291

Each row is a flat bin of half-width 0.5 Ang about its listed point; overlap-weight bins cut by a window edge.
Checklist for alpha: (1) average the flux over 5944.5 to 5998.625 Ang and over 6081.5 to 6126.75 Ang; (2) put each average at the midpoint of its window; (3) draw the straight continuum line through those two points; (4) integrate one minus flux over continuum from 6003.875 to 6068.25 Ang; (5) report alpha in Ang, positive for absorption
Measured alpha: -2.8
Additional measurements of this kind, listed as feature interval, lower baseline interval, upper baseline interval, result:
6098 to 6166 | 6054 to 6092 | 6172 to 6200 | 2.9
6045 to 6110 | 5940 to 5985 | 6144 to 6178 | 1.8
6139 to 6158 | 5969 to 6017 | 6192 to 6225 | 1.9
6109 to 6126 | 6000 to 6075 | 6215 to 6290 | 0.8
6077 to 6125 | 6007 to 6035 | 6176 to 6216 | 4.0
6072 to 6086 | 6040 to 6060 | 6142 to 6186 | 0.6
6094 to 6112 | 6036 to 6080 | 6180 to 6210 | 0.9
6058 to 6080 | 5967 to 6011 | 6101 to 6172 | 0.7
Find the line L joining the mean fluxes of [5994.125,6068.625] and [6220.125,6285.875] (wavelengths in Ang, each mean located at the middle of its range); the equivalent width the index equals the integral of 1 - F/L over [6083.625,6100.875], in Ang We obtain 0.9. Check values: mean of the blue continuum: 232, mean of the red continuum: 237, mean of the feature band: 221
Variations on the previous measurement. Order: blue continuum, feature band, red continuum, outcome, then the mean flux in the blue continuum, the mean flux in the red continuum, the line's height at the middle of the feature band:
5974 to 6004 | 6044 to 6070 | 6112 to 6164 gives 0.4 Ang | 235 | 223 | 229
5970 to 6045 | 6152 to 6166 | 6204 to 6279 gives 0.6 Ang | 236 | 237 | 237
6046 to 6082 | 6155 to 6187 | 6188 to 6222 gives 0.1 Ang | 223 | 245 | 240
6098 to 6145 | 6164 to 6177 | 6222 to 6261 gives -1.3 Ang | 223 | 228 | 225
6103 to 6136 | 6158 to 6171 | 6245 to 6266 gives -0.7 Ang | 224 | 233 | 227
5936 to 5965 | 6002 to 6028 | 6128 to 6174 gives -1.5 Ang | 220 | 228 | 222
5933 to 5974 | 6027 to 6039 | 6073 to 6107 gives -1.3 Ang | 220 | 221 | 221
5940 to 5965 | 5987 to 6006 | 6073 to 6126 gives -0.7 Ang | 218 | 221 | 219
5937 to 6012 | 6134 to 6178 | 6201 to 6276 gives 0.8 Ang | 227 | 237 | 234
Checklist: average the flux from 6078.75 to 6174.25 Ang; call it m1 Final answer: 225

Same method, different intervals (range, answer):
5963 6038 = 234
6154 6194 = 239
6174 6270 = 238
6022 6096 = 229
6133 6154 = 219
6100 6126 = 223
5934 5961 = 220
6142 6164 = 220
